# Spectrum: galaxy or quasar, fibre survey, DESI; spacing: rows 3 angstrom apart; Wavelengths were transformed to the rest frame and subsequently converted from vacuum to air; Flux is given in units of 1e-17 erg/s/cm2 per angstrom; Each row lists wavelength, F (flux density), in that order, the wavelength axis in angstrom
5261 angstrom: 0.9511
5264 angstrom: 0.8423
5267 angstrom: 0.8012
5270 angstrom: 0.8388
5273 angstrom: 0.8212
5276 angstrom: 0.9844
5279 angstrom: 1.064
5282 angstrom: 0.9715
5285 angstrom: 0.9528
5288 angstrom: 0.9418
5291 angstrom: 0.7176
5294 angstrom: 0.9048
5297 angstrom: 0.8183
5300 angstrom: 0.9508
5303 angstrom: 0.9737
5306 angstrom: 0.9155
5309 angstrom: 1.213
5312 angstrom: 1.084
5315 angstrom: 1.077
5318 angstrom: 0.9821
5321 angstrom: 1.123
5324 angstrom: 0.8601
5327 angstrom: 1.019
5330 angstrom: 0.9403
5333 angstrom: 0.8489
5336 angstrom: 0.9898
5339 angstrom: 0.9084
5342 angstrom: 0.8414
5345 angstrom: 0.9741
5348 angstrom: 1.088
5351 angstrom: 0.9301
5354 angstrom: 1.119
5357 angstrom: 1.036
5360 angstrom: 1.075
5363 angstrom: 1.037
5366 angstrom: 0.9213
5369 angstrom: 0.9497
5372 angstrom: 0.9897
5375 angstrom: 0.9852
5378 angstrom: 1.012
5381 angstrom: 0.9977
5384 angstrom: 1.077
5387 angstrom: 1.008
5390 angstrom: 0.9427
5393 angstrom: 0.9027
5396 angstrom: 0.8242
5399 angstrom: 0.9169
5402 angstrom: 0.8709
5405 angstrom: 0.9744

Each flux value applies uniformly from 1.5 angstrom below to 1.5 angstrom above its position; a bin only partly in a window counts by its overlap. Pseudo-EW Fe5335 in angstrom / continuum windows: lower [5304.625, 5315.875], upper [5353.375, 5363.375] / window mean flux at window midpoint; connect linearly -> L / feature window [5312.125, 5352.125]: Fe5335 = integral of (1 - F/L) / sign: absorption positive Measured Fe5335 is 3.7 angstrom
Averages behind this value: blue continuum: 1.07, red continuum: 1.07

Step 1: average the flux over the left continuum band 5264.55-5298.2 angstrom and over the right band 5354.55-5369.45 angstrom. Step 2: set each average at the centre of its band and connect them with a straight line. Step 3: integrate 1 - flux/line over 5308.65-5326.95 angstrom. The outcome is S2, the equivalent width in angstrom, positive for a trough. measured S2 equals -1.9 angstrom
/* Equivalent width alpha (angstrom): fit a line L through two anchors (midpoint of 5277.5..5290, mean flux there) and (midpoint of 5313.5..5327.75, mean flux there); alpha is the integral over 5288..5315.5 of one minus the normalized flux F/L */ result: 1.0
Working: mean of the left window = 0.972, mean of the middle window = 0.956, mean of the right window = 1.01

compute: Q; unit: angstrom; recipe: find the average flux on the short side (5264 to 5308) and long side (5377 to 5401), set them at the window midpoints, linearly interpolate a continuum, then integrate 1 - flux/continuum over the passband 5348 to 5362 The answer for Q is -1.6 angstrom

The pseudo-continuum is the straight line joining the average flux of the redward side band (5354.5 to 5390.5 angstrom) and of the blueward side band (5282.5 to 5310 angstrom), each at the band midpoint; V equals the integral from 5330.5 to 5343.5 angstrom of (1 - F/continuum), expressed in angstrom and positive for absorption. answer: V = 0.9 angstrom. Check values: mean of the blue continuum 0.928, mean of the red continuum 1.01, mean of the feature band 0.9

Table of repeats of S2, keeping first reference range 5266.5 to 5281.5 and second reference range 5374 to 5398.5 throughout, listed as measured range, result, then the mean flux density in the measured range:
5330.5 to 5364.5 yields -1.3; 0.985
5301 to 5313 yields -1.4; 1.04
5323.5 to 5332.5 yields 0.0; 0.939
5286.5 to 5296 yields 0.7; 0.853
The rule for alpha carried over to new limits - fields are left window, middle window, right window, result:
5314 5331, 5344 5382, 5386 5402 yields -2.4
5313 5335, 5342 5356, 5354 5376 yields -0.1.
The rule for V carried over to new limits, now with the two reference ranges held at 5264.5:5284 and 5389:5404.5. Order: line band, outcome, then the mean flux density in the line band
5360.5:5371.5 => -1.0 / 0.981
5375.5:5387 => -1.6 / 1.02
